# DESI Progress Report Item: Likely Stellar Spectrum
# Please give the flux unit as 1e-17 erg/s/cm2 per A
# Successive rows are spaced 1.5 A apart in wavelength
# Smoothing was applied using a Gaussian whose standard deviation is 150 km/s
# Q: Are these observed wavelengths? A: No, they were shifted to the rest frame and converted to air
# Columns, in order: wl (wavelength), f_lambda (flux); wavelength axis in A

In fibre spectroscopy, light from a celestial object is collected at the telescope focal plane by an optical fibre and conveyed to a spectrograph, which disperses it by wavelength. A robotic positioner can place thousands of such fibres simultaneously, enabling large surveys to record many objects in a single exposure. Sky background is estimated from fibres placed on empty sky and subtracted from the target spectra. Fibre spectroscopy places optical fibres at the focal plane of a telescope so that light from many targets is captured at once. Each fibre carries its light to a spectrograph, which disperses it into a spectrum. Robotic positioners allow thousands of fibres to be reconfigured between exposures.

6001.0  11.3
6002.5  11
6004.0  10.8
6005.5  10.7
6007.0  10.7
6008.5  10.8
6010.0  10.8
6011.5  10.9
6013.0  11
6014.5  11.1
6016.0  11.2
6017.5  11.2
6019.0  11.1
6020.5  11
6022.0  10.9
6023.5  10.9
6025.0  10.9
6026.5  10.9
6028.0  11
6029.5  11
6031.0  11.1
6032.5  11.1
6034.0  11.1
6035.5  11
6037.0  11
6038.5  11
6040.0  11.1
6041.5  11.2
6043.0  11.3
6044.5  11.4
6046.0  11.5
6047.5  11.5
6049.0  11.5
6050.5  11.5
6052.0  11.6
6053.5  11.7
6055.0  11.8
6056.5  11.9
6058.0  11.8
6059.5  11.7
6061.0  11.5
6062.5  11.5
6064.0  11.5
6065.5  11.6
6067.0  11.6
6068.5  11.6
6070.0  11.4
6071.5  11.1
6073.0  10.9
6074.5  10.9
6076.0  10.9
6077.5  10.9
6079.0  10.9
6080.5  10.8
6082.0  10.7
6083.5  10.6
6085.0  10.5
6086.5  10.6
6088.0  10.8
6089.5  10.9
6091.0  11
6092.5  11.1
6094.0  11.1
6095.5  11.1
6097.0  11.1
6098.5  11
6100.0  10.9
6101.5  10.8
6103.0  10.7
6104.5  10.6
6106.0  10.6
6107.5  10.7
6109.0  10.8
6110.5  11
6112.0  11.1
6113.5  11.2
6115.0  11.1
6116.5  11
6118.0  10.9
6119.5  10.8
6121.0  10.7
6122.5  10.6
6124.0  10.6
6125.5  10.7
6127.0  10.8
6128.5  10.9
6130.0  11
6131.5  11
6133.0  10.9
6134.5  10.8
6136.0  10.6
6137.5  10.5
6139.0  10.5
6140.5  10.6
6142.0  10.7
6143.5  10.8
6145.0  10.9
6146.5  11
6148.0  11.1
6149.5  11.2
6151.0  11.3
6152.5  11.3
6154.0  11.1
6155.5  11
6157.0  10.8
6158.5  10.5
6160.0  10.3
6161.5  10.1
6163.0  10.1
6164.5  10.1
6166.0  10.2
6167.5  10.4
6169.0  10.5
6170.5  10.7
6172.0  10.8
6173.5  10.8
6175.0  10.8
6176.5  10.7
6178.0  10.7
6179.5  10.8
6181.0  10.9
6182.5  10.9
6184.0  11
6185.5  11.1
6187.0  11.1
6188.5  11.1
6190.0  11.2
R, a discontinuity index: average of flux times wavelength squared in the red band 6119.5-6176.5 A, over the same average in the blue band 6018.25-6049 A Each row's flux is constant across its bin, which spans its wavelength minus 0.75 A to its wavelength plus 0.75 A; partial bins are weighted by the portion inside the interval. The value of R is 1.0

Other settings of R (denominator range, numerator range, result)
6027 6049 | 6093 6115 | 1.00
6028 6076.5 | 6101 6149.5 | 0.98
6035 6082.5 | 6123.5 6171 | 0.97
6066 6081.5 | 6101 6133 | 0.99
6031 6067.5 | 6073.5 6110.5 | 0.96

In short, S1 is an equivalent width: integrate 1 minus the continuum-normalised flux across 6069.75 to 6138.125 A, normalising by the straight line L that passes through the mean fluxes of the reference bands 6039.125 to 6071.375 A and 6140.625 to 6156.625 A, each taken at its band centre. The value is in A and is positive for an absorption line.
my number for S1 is 2.4 A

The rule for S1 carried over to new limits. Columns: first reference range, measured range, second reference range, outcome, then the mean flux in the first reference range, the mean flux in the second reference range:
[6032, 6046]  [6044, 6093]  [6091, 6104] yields -0.8 A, 11.2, 11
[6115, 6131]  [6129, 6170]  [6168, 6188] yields 0.4 A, 10.8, 10.8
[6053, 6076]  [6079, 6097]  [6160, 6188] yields 0.7 A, 11.5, 10.6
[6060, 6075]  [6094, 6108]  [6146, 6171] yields 0.3 A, 11.4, 10.7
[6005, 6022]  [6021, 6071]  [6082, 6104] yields -1.9 A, 11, 10.9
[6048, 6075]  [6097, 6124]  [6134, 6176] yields 0.6 A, 11.5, 10.7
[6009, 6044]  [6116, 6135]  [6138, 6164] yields 0.0 A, 11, 10.8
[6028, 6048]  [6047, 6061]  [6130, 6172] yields -0.7 A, 11.2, 10.7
